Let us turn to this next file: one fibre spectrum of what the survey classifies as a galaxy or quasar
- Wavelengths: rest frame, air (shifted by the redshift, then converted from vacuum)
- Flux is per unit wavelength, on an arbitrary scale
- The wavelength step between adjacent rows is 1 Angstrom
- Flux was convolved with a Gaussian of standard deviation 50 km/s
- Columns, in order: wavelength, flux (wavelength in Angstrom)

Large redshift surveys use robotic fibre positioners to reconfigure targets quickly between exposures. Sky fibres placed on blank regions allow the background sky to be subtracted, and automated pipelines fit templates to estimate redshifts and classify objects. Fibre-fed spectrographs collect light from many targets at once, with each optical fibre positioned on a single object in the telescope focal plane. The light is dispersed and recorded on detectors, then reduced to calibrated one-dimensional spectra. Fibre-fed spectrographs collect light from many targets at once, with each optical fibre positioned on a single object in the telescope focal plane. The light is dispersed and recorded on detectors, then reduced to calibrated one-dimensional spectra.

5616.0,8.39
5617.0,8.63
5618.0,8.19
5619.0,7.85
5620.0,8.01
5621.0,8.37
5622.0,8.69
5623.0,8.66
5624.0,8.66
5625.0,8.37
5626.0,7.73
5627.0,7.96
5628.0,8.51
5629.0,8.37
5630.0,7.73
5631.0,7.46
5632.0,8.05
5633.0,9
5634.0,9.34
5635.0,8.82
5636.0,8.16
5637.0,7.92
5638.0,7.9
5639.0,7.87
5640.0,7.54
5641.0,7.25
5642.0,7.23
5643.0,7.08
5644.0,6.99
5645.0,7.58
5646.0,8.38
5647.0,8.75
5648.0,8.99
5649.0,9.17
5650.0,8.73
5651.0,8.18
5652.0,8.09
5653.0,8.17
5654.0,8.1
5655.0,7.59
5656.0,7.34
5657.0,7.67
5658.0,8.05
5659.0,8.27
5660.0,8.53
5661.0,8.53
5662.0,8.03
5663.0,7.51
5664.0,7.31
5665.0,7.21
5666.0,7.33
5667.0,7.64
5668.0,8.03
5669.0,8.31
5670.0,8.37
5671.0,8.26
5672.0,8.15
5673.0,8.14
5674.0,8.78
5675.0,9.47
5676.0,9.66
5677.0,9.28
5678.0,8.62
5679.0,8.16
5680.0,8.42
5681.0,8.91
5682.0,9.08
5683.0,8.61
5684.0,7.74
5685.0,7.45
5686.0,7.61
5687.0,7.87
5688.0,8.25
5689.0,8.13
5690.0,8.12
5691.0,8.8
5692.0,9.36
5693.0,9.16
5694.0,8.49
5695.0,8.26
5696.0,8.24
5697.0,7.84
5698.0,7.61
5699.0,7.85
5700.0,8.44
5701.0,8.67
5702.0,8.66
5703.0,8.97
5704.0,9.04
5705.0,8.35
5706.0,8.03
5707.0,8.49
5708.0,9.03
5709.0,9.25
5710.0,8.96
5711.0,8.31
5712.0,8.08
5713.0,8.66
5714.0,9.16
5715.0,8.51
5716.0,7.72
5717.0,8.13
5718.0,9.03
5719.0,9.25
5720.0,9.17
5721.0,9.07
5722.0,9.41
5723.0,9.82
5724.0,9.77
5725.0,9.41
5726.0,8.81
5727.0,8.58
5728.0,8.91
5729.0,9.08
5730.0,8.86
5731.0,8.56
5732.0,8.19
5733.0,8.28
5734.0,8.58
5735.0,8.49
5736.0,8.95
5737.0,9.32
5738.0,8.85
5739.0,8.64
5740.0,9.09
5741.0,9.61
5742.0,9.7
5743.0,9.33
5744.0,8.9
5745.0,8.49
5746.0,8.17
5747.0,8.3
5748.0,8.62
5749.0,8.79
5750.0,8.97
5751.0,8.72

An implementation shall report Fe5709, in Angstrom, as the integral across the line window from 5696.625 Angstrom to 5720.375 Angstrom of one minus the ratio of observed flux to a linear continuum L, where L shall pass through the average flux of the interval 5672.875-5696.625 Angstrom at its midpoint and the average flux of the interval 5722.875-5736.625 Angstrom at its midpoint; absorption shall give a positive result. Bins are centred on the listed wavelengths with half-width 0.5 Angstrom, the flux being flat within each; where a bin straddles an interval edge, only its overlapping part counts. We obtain 0.41 Angstrom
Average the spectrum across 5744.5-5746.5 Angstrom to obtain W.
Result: 8.33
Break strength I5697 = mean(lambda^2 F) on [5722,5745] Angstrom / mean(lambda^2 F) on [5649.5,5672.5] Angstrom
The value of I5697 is 1.16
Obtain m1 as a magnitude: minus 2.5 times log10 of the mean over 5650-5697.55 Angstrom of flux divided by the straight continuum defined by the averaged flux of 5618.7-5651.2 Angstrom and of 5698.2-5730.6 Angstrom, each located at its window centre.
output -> 0.03 mag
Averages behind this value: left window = 8.16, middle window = 8.24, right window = 8.78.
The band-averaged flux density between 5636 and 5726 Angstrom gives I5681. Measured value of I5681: 8.35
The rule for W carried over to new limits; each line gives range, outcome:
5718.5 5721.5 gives 9.16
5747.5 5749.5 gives 8.7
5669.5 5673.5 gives 8.23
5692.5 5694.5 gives 8.82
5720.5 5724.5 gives 9.52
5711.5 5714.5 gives 8.63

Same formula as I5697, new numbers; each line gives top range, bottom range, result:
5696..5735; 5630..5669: 1.11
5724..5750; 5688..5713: 1.05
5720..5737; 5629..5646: 1.17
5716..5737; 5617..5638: 1.11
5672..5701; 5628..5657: 1.06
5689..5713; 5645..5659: 1.05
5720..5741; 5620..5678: 1.13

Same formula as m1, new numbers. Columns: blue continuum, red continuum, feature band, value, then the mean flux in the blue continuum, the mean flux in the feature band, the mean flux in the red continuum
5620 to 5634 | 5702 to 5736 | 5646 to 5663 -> 0.03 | 8.3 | 8.24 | 8.79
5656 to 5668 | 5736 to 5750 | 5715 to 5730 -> -0.04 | 7.81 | 8.99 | 8.91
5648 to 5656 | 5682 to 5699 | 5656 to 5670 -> 0.05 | 8.27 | 7.88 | 8.24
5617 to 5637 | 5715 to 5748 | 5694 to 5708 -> 0.04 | 8.31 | 8.37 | 8.88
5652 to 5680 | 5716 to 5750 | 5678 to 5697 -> 0.01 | 8.17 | 8.36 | 8.9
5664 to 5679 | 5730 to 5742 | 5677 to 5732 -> 0.00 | 8.33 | 8.61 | 8.82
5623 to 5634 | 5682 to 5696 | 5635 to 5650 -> 0.04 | 8.26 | 7.97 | 8.32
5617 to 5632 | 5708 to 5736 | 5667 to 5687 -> 0.01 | 8.19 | 8.44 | 8.82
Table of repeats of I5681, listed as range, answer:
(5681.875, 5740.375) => 8.62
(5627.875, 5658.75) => 8.06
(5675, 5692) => 8.48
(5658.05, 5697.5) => 8.3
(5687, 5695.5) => 8.53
